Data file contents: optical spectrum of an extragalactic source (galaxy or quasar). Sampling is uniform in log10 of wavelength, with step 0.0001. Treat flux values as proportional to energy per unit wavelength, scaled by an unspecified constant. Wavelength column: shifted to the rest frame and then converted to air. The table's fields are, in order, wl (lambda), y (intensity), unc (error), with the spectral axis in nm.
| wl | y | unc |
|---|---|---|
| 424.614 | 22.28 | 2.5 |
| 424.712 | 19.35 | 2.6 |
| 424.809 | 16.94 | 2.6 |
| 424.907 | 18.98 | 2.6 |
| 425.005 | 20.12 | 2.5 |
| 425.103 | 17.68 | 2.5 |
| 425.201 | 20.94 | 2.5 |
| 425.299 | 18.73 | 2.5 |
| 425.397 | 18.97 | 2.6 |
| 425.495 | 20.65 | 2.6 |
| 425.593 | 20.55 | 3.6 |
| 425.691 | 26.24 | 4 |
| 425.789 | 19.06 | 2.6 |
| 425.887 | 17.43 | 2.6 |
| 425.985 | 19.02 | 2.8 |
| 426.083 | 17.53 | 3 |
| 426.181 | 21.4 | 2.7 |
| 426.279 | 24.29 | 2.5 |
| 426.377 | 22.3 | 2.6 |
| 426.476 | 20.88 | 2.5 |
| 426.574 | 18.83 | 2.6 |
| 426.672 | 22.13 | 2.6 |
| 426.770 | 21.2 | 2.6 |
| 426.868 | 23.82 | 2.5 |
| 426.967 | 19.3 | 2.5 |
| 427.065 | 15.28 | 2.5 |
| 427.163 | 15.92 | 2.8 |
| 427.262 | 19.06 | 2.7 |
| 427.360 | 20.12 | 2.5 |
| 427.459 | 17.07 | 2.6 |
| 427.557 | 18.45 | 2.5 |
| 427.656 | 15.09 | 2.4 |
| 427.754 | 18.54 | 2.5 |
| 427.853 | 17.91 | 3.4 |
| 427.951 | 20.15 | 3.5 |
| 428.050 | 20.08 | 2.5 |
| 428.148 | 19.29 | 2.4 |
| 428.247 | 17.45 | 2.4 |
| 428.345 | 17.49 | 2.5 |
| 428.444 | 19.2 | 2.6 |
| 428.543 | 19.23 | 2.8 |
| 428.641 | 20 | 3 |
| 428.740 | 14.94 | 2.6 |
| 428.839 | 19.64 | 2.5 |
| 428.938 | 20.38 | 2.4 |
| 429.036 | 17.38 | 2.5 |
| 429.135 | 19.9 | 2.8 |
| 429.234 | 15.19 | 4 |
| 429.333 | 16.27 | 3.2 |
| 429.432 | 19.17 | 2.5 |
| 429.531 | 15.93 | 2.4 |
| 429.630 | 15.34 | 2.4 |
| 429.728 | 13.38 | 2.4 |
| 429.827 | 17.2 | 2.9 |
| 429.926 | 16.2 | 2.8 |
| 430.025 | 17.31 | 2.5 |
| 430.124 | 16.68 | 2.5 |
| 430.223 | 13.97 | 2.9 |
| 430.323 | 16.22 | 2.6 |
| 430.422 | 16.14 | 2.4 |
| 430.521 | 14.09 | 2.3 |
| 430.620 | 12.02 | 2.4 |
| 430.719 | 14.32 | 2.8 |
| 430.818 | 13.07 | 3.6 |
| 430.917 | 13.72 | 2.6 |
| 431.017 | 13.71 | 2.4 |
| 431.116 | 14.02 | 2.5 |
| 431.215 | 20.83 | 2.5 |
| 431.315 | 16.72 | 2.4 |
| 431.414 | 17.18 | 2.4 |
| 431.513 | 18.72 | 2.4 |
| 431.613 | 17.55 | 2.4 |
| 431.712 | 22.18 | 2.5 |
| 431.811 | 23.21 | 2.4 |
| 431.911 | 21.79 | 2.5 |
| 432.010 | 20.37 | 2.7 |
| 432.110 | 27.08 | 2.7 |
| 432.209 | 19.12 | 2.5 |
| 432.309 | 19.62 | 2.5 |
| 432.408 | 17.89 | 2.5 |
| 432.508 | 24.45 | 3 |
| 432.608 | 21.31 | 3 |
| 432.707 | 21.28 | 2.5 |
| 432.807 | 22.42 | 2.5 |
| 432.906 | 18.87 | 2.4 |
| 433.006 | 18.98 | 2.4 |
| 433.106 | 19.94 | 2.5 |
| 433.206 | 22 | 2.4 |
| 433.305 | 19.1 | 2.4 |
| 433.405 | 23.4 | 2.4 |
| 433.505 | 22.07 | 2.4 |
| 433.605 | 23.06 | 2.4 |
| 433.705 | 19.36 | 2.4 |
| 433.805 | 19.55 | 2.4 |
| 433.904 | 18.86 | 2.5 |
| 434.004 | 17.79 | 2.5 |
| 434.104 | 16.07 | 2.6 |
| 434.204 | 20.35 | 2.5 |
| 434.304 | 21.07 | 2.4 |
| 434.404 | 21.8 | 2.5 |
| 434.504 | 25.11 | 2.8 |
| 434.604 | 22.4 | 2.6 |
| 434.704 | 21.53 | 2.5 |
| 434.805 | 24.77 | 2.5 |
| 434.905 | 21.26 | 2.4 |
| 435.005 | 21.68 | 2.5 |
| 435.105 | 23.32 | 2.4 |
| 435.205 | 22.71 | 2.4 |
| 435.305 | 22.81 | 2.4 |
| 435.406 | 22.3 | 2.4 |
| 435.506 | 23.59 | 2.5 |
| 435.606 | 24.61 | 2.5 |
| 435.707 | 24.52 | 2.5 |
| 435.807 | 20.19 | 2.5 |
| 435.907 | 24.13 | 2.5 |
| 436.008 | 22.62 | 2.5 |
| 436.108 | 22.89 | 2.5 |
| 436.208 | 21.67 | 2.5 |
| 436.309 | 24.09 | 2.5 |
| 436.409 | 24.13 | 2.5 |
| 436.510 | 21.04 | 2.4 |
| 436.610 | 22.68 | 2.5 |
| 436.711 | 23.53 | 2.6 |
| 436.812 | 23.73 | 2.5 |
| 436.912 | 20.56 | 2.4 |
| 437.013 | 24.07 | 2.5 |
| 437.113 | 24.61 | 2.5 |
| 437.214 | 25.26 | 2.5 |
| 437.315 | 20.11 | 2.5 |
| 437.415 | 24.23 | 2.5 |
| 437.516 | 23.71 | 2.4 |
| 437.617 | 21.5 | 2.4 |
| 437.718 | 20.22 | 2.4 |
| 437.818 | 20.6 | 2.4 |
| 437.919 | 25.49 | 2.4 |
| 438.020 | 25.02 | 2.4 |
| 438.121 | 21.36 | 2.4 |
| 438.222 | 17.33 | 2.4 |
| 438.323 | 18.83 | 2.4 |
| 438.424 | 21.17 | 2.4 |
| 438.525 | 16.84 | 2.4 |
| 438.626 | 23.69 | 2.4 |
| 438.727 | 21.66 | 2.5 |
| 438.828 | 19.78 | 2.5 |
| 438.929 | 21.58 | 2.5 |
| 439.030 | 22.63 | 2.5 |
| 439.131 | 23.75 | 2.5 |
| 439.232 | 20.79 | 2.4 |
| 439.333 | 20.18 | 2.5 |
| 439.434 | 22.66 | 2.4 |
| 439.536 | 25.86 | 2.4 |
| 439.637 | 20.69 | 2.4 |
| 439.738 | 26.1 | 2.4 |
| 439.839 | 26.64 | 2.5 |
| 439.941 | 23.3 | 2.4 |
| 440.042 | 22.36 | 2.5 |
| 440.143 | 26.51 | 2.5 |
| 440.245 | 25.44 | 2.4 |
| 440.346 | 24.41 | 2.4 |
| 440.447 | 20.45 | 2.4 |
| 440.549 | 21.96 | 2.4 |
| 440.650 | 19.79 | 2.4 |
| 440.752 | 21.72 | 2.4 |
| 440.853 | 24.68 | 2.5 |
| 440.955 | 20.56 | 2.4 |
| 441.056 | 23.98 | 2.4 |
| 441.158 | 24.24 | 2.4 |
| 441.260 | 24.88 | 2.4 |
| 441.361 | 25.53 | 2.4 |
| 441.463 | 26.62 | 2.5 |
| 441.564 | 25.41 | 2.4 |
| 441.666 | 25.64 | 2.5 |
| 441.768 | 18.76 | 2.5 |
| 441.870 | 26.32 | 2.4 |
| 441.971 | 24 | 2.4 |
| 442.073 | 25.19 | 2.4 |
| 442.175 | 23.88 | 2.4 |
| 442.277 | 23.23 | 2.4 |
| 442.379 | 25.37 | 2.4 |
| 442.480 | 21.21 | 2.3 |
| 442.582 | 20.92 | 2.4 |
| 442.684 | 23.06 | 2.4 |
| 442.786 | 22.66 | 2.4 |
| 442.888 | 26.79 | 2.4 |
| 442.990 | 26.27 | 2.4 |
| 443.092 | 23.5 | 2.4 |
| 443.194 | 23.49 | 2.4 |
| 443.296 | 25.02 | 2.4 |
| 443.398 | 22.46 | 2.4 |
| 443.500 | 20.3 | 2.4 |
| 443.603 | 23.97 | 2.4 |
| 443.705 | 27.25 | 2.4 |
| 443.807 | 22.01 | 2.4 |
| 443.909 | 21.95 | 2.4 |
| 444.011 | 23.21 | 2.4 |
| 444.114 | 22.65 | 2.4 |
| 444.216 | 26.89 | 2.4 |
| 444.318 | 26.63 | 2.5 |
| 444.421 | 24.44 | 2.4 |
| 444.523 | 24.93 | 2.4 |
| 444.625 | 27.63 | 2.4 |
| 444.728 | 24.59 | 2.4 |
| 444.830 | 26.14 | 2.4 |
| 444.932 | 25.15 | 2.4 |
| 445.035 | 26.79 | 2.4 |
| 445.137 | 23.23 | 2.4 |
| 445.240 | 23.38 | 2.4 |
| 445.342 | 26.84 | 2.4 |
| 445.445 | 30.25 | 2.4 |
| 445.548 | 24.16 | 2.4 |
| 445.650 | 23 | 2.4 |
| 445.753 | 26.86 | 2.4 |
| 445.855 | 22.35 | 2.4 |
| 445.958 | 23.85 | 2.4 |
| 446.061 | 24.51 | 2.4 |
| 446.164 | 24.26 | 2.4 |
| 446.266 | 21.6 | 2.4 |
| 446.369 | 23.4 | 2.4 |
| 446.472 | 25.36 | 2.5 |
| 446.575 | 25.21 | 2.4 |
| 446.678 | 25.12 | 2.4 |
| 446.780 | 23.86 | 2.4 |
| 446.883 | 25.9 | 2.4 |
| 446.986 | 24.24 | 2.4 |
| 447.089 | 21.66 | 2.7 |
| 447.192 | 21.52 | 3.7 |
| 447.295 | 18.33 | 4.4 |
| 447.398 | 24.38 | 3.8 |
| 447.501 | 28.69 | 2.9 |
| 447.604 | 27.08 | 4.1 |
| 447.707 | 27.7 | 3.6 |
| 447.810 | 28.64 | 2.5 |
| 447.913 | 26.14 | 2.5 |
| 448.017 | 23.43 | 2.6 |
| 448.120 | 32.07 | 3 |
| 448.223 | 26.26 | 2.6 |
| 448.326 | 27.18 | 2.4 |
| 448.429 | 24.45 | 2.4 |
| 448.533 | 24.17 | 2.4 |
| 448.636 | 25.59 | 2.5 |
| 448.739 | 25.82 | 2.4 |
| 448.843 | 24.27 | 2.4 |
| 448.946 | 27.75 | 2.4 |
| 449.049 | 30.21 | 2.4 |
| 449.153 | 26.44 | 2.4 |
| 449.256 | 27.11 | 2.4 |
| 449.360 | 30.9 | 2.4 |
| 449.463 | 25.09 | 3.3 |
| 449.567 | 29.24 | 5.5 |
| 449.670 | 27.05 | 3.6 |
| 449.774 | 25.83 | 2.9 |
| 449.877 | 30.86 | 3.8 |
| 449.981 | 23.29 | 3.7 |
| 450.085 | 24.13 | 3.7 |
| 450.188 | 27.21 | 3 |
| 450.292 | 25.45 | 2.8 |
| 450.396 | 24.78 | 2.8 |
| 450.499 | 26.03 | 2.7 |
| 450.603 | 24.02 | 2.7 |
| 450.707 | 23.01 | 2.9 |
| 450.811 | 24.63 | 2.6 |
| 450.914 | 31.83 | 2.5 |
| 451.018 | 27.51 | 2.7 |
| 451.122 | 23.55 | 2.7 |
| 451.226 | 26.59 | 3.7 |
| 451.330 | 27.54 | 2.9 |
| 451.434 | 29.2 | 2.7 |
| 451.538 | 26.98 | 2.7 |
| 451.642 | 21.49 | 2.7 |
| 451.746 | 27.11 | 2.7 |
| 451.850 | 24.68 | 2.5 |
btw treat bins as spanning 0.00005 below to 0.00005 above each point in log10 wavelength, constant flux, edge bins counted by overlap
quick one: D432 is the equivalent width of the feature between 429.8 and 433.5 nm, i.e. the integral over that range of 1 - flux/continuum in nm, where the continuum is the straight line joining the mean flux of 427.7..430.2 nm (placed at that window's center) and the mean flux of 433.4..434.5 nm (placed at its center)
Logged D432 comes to 0.14 nm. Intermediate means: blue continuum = 17.7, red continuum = 20.4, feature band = 18.5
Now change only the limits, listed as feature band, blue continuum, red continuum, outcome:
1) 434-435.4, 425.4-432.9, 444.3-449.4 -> -0.07 nm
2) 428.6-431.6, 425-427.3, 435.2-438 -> 0.68 nm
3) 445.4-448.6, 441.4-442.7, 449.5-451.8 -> 0.03 nm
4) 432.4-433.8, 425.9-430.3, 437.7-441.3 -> -0.06 nm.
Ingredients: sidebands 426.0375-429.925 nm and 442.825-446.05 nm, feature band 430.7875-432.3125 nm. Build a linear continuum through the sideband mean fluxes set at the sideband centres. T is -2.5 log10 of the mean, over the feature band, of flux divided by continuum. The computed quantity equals 0.07 mag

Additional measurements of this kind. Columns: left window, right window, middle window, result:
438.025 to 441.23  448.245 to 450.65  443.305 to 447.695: 0.01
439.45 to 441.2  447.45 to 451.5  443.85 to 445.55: -0.01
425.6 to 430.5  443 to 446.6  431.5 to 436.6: -0.05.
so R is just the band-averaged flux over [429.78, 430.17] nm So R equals 16.8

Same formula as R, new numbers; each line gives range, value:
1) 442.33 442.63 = 22.6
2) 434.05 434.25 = 18.2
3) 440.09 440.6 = 23.8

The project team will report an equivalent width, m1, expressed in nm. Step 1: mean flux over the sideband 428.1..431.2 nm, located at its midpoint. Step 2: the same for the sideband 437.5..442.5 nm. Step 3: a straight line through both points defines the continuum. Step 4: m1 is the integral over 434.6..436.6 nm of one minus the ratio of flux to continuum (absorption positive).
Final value -0.27 nm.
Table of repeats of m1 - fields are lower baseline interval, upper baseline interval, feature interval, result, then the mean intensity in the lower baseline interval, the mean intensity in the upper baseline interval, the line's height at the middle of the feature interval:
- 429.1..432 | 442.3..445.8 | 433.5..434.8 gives -0.141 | 16.7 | 24.5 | 18.7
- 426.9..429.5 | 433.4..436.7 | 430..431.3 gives 0.297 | 18.2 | 22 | 19.6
